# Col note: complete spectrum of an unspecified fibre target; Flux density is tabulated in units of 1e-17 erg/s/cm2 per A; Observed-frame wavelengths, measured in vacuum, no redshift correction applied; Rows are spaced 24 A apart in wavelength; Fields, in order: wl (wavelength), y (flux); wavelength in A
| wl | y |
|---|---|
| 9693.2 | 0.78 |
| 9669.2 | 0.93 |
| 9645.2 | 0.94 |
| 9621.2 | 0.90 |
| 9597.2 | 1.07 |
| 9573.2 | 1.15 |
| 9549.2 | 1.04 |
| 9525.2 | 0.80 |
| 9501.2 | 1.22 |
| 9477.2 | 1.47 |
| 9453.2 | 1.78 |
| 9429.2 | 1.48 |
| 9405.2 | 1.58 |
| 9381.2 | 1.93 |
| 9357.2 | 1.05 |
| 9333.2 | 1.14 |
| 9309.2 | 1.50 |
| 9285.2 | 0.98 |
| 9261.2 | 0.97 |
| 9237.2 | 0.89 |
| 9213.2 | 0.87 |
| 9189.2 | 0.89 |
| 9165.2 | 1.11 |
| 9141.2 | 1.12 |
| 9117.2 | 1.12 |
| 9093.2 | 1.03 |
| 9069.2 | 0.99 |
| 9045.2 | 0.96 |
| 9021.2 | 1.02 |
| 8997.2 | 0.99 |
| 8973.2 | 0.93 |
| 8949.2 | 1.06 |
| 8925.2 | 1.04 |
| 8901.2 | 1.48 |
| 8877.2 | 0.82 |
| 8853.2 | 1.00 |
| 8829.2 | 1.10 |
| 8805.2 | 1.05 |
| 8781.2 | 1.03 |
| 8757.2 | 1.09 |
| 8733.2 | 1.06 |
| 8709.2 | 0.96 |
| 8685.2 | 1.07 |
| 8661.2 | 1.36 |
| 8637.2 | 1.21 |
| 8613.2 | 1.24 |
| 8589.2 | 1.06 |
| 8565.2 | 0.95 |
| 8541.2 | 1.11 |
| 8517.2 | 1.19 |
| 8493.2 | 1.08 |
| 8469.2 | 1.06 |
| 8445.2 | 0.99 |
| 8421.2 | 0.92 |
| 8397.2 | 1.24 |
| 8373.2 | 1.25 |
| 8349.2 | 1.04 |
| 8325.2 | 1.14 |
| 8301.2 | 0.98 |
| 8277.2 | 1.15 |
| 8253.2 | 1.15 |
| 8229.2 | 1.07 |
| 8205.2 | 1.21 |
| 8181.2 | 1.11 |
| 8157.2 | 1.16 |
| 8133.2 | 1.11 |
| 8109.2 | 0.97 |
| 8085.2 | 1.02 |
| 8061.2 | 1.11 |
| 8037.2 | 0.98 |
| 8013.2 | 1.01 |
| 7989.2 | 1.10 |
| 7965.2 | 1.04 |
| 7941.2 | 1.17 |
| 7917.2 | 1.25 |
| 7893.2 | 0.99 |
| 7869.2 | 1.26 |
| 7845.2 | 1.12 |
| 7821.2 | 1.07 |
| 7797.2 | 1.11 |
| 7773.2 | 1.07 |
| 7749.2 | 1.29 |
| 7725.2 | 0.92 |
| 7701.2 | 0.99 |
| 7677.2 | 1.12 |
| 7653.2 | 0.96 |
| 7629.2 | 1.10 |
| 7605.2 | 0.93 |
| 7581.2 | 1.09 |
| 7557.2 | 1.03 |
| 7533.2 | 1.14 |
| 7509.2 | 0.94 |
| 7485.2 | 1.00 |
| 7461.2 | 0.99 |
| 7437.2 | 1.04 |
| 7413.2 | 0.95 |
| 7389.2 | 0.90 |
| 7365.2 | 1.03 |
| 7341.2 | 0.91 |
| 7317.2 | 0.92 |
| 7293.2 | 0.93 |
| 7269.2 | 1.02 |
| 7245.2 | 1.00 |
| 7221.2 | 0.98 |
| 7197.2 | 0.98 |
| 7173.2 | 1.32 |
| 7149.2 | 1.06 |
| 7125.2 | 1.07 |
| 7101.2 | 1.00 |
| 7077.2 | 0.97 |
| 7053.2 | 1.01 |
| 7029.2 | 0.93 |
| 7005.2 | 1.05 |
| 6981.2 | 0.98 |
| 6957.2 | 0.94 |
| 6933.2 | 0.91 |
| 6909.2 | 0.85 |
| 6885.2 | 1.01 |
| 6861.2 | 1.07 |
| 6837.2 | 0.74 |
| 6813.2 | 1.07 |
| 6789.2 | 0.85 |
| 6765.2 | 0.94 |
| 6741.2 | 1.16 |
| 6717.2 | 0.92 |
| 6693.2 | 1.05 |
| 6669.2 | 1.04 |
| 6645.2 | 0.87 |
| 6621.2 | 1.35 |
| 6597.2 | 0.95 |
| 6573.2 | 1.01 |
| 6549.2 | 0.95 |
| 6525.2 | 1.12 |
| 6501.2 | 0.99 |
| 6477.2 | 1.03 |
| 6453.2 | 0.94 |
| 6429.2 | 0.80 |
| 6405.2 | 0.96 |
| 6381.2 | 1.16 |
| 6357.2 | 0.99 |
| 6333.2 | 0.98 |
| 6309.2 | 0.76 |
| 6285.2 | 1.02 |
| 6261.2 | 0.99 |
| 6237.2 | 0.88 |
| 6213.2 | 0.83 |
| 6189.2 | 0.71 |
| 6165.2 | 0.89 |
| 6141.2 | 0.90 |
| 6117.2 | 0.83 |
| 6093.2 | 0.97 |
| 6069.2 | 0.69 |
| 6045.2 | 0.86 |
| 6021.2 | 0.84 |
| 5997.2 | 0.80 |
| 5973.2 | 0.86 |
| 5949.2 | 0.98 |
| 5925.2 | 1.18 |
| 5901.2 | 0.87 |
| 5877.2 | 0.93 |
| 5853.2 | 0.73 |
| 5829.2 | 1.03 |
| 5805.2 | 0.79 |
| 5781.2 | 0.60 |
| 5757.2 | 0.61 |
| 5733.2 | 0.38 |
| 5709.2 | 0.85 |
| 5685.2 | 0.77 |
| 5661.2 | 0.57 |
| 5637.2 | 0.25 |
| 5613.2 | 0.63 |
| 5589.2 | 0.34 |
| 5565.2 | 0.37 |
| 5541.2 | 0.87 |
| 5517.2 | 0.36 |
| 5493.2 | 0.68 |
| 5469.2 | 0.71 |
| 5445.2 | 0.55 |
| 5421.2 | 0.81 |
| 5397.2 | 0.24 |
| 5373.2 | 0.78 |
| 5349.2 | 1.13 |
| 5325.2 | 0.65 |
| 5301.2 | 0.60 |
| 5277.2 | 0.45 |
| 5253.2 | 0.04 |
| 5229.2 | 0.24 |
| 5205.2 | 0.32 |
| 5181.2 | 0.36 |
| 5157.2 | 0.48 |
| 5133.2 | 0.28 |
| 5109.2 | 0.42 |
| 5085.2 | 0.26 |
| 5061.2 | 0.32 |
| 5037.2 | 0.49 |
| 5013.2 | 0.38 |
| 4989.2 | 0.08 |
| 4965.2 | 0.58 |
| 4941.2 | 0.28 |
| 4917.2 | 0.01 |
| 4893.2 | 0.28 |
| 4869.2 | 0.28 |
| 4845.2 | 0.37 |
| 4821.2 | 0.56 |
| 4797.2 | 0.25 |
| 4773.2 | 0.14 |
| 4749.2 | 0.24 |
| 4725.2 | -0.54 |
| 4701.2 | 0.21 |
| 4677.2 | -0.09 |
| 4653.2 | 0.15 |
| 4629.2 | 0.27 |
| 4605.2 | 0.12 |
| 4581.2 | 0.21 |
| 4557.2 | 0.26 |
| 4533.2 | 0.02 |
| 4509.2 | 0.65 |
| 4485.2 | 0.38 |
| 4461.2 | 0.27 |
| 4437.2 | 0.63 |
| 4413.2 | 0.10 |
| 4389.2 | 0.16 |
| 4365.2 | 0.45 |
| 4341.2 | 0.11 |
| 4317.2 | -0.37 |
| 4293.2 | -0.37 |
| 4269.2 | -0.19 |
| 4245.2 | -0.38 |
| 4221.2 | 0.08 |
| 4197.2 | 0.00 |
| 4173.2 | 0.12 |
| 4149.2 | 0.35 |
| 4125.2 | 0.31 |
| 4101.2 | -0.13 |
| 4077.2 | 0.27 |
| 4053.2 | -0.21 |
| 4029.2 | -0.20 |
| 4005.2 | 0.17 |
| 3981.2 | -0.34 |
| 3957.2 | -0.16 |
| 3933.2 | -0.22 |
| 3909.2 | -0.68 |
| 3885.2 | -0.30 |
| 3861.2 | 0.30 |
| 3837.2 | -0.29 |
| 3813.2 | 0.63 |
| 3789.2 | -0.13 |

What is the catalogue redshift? 0.434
